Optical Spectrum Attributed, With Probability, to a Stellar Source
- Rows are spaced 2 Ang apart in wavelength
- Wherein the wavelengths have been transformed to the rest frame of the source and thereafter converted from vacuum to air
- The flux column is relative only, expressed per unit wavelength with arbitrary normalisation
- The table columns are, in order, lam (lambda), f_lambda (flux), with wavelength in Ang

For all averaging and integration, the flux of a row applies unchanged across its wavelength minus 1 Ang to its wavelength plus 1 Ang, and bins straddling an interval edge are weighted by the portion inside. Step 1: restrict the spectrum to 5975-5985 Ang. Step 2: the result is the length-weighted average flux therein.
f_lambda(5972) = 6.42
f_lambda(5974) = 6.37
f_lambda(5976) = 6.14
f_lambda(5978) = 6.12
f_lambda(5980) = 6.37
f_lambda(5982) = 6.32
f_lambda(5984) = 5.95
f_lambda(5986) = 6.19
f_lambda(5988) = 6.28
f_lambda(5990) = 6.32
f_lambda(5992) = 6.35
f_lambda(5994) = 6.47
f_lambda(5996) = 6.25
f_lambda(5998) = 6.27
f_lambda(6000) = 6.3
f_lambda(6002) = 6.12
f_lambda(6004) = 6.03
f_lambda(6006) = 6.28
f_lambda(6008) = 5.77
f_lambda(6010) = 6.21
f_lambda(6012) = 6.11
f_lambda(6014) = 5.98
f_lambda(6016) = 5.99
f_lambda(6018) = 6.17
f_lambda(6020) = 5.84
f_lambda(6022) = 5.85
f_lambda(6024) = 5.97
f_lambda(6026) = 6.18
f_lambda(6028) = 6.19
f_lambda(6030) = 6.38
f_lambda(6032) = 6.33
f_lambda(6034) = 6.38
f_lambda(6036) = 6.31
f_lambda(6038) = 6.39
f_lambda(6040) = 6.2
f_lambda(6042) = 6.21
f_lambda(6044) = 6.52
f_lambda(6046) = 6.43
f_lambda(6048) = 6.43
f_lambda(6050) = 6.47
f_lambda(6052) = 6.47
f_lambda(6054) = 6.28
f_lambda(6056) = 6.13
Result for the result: 6.18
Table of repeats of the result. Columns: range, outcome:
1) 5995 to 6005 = 6.19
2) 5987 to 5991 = 6.3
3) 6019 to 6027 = 5.96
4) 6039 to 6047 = 6.34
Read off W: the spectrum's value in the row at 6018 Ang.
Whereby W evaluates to 6.17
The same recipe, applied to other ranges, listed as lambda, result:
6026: 6.18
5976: 6.14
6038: 6.39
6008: 5.77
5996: 6.25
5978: 6.12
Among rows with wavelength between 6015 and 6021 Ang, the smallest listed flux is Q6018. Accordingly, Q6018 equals 5.84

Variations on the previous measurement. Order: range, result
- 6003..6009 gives 5.77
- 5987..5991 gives 6.28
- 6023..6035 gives 5.97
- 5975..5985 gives 5.95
